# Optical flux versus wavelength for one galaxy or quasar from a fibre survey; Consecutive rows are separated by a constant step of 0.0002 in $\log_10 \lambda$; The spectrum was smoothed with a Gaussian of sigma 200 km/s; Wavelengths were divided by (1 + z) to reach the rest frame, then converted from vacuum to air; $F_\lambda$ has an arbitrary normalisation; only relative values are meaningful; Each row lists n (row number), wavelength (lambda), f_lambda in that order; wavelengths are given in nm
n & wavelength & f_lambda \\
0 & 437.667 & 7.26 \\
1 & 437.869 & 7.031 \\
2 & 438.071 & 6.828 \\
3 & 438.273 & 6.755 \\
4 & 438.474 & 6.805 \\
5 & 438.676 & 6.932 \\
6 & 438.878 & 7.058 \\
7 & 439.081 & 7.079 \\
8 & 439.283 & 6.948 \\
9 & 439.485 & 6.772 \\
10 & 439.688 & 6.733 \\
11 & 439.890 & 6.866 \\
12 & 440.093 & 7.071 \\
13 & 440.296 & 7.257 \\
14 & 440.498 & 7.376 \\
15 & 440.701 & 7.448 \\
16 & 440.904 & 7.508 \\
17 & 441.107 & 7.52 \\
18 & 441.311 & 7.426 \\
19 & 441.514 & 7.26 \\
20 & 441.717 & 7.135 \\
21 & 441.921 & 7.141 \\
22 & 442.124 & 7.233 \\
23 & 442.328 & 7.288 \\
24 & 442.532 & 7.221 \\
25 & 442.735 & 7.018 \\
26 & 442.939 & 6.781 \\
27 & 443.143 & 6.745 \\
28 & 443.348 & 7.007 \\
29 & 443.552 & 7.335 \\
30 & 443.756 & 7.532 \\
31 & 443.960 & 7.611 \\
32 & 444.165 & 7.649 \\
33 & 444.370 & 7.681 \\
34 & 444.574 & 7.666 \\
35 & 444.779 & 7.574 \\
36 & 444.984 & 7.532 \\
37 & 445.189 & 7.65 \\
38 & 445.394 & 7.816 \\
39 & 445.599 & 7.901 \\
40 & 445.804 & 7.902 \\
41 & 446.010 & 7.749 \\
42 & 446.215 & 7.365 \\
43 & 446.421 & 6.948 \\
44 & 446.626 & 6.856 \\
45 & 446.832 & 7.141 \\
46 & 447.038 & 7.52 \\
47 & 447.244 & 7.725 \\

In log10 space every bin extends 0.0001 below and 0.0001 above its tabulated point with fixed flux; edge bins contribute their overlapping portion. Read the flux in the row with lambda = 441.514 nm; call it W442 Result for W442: 7.26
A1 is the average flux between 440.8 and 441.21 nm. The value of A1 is 7.5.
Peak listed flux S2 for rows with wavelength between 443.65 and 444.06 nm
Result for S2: 7.611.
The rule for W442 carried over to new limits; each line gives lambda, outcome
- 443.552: 7.335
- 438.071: 6.828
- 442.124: 7.233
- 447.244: 7.725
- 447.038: 7.52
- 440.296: 7.257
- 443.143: 6.745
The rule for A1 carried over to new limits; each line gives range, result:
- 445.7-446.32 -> 7.67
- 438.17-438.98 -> 6.89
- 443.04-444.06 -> 7.25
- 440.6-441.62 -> 7.43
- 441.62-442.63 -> 7.2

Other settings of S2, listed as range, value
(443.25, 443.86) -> 7.532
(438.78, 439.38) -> 7.079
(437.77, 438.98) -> 7.058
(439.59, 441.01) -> 7.508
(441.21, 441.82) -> 7.426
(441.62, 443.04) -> 7.288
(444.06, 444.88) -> 7.681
